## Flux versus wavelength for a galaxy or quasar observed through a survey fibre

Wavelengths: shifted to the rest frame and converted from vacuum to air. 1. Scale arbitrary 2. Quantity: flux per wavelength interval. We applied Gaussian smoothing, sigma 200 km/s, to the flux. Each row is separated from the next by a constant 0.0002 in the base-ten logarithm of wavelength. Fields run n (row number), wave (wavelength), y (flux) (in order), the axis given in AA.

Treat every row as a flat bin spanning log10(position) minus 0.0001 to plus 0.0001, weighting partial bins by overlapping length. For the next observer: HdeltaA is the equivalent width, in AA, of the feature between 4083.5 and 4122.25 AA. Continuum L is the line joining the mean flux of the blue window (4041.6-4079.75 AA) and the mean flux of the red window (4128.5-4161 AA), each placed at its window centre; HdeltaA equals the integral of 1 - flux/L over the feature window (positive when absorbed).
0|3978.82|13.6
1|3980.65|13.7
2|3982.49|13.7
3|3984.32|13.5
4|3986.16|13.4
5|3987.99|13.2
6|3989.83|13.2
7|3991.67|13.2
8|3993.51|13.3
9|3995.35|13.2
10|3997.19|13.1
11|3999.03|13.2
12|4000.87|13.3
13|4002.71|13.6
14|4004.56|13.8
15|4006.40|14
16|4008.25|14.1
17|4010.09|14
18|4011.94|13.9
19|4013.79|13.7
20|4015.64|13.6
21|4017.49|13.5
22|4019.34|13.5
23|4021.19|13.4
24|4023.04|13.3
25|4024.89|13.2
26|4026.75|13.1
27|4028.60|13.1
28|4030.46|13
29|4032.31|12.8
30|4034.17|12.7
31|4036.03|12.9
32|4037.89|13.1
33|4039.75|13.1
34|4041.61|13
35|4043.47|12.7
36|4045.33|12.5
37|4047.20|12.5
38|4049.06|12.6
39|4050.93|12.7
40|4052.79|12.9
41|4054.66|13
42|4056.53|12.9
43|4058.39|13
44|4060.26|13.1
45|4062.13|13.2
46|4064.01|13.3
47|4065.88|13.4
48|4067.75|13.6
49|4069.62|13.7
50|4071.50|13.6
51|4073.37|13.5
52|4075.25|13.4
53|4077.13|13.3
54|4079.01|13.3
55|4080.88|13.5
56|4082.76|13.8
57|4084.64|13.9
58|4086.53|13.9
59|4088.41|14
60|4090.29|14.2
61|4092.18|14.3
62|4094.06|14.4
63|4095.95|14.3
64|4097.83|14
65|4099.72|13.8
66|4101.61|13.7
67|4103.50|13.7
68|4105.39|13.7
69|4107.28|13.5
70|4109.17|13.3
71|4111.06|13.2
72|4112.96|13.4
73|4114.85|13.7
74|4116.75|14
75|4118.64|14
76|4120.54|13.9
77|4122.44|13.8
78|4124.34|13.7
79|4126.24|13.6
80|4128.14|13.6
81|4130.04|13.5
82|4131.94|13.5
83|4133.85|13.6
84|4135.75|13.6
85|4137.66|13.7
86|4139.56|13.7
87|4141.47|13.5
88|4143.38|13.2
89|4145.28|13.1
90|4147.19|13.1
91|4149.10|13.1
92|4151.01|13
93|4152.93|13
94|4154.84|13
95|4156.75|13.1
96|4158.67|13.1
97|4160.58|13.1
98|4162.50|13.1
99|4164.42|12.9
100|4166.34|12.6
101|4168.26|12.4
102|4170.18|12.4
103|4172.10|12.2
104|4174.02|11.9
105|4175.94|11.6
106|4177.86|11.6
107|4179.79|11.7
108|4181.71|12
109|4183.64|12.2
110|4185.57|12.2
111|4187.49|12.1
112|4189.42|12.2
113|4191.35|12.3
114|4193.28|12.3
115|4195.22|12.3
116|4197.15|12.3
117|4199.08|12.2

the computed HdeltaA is -1.88 AA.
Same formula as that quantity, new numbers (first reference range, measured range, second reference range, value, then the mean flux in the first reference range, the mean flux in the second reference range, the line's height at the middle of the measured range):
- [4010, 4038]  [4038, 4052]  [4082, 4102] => 0.8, 13.3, 14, 13.5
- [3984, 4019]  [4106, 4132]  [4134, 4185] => -1.3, 13.5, 12.8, 13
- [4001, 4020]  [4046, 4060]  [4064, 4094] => 0.9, 13.8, 13.7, 13.7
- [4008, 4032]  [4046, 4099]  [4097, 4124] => 0.5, 13.5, 13.7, 13.6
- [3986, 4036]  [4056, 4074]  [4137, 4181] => -0.2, 13.4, 12.8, 13.2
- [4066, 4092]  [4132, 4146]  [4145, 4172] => -0.4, 13.7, 12.9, 13.1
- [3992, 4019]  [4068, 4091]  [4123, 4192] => -0.8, 13.6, 12.8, 13.2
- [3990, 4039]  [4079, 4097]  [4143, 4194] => -1.4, 13.4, 12.5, 13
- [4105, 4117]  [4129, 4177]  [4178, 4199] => -0.8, 13.5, 12.1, 12.8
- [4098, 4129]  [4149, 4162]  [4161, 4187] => -0.4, 13.7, 12.2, 12.7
